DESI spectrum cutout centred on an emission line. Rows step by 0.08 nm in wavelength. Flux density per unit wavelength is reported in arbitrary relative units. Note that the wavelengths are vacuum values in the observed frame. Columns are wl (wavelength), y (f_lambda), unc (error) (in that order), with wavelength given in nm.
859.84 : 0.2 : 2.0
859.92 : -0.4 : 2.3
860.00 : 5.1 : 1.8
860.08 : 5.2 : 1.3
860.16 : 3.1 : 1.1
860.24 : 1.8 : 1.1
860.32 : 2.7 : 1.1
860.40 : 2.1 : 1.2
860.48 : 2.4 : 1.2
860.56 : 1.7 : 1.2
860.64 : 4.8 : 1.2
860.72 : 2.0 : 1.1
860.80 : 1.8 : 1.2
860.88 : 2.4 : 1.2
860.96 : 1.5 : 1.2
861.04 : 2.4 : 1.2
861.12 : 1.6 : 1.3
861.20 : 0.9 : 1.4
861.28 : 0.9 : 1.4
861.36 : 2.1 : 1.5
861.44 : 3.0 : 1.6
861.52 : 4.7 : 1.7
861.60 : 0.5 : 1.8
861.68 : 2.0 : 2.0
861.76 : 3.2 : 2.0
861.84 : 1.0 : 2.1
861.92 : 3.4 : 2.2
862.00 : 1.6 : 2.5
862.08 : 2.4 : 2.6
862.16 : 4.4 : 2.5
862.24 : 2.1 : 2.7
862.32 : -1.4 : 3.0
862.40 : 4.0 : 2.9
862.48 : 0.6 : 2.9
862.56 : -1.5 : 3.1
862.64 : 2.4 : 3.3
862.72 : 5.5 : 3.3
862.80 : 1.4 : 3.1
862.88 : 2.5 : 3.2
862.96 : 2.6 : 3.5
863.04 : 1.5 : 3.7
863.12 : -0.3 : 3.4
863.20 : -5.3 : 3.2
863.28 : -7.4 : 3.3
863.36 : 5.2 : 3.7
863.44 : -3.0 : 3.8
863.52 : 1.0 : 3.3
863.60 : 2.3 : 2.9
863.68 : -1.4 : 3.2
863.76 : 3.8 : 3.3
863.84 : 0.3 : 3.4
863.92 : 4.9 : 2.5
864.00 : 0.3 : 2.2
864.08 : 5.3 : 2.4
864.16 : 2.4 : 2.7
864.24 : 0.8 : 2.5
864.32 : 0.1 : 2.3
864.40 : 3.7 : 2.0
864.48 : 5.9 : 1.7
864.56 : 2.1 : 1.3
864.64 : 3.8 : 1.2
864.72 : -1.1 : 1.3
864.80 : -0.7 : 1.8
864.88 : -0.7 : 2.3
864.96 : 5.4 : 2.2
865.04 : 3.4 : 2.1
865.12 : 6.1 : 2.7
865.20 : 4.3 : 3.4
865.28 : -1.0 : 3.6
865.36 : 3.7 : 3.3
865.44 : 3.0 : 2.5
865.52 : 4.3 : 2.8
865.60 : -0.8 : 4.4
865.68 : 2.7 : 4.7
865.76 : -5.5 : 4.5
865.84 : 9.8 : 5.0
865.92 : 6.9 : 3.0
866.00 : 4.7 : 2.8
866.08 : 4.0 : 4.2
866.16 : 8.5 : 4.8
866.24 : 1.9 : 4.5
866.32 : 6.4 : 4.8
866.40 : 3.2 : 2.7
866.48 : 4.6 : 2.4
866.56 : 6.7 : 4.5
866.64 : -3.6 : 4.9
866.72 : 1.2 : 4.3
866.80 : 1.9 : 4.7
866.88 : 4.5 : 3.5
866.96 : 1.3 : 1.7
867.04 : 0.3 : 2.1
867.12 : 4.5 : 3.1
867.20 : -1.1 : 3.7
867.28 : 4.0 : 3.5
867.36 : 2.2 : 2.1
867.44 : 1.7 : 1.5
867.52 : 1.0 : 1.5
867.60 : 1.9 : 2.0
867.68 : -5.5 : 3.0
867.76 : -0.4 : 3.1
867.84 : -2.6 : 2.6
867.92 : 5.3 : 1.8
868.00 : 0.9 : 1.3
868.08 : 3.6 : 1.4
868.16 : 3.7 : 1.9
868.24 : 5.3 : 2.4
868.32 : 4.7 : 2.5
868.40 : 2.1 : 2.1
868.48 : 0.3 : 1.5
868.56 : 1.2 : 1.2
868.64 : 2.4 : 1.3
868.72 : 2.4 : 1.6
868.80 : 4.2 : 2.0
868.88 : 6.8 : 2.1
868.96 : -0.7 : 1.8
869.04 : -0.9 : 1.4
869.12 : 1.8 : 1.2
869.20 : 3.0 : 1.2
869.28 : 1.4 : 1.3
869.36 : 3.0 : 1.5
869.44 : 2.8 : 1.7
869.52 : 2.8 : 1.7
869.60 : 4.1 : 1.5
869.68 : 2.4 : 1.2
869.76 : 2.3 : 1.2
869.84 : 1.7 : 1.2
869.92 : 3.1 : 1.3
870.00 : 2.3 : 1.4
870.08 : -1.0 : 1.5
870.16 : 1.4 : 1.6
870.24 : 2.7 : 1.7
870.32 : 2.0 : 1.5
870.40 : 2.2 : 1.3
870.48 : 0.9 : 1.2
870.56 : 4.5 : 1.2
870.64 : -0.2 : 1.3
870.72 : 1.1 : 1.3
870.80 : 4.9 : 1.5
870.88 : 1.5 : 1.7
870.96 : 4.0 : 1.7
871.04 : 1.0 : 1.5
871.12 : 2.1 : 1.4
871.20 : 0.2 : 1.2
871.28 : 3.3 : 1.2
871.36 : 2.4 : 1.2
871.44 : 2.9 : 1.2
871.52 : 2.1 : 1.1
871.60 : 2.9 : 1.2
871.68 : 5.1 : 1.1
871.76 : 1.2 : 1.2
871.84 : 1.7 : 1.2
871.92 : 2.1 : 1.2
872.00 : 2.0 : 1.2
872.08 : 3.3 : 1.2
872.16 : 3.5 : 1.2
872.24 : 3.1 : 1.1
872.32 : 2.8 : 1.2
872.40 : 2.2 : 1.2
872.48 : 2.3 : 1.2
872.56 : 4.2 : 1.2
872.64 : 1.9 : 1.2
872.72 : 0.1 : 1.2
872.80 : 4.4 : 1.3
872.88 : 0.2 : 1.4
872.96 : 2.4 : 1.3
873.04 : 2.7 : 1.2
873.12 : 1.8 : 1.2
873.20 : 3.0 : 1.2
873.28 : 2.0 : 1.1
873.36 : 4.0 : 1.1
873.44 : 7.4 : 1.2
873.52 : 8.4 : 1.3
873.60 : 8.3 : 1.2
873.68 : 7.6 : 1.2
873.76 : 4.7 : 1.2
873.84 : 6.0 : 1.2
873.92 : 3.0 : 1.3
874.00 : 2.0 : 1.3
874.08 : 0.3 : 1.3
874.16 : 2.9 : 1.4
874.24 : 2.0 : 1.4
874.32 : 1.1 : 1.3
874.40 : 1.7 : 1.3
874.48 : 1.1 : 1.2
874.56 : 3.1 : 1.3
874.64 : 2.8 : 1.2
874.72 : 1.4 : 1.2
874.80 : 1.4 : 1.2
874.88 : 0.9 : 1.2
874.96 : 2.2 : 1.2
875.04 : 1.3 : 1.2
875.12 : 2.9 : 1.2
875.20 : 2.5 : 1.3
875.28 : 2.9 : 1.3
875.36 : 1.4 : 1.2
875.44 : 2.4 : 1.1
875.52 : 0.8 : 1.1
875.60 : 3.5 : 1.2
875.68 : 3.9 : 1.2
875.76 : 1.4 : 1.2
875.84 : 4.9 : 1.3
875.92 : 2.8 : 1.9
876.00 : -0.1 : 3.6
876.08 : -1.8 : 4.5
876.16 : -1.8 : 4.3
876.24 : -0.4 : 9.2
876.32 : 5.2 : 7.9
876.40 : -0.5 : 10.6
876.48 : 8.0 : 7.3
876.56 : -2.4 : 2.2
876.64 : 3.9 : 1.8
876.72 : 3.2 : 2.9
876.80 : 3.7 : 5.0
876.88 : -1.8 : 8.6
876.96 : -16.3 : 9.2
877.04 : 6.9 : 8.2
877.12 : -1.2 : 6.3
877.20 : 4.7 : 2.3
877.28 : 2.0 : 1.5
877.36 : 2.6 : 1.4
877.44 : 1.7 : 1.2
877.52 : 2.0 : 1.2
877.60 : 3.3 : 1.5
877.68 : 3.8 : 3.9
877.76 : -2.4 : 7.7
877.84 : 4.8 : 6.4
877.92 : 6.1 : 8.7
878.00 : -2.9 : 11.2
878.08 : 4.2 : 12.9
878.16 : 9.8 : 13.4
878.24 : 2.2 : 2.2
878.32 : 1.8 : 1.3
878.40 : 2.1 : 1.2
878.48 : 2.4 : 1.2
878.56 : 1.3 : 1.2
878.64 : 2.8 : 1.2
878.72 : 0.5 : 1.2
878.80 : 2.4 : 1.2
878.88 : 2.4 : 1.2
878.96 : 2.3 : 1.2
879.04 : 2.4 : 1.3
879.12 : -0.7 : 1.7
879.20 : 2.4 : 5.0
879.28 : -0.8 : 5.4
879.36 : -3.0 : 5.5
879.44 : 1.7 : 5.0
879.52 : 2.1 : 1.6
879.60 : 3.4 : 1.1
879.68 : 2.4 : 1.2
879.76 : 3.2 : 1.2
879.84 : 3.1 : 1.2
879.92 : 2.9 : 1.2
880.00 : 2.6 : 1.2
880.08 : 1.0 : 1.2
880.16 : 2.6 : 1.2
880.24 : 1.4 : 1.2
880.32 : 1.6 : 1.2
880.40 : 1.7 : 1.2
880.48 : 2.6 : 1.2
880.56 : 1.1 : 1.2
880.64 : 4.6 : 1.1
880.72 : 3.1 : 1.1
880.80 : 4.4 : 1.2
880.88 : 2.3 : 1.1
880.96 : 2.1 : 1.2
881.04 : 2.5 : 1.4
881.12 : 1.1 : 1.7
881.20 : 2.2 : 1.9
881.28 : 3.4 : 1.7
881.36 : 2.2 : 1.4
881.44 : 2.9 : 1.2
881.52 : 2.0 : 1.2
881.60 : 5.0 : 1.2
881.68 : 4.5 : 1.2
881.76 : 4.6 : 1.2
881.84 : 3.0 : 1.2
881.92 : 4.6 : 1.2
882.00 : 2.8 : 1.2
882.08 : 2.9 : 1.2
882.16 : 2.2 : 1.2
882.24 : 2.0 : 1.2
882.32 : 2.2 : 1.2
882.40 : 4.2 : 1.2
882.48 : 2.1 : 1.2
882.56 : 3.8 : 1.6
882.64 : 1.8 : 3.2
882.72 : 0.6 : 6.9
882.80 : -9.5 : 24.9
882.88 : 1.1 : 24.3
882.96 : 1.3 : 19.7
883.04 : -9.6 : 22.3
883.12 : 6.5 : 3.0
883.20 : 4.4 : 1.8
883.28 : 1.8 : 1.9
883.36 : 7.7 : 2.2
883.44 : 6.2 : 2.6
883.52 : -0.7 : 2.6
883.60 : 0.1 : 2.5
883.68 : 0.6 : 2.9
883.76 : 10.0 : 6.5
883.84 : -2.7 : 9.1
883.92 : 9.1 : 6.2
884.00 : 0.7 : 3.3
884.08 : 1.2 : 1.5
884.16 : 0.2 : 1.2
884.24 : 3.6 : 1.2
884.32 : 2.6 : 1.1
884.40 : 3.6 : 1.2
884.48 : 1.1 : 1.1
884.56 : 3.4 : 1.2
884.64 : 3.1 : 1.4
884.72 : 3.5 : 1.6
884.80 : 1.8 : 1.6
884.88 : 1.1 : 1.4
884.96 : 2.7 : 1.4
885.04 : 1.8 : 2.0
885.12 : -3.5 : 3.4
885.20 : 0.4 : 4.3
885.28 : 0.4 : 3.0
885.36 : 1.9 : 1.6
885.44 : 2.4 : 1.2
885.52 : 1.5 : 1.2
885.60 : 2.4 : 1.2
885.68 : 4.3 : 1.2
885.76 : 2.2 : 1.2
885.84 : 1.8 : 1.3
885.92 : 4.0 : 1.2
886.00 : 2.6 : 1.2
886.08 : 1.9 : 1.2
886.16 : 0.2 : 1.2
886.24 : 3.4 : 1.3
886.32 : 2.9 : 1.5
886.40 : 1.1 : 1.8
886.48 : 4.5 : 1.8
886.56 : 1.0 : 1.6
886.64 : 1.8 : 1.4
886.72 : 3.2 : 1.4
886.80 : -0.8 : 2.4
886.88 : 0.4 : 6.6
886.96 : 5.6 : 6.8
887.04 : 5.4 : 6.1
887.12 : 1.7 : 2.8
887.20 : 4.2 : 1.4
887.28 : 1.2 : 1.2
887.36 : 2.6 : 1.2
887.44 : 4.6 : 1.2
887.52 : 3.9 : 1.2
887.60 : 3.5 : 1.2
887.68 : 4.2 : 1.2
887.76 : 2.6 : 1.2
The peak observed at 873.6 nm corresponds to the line H-gamma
